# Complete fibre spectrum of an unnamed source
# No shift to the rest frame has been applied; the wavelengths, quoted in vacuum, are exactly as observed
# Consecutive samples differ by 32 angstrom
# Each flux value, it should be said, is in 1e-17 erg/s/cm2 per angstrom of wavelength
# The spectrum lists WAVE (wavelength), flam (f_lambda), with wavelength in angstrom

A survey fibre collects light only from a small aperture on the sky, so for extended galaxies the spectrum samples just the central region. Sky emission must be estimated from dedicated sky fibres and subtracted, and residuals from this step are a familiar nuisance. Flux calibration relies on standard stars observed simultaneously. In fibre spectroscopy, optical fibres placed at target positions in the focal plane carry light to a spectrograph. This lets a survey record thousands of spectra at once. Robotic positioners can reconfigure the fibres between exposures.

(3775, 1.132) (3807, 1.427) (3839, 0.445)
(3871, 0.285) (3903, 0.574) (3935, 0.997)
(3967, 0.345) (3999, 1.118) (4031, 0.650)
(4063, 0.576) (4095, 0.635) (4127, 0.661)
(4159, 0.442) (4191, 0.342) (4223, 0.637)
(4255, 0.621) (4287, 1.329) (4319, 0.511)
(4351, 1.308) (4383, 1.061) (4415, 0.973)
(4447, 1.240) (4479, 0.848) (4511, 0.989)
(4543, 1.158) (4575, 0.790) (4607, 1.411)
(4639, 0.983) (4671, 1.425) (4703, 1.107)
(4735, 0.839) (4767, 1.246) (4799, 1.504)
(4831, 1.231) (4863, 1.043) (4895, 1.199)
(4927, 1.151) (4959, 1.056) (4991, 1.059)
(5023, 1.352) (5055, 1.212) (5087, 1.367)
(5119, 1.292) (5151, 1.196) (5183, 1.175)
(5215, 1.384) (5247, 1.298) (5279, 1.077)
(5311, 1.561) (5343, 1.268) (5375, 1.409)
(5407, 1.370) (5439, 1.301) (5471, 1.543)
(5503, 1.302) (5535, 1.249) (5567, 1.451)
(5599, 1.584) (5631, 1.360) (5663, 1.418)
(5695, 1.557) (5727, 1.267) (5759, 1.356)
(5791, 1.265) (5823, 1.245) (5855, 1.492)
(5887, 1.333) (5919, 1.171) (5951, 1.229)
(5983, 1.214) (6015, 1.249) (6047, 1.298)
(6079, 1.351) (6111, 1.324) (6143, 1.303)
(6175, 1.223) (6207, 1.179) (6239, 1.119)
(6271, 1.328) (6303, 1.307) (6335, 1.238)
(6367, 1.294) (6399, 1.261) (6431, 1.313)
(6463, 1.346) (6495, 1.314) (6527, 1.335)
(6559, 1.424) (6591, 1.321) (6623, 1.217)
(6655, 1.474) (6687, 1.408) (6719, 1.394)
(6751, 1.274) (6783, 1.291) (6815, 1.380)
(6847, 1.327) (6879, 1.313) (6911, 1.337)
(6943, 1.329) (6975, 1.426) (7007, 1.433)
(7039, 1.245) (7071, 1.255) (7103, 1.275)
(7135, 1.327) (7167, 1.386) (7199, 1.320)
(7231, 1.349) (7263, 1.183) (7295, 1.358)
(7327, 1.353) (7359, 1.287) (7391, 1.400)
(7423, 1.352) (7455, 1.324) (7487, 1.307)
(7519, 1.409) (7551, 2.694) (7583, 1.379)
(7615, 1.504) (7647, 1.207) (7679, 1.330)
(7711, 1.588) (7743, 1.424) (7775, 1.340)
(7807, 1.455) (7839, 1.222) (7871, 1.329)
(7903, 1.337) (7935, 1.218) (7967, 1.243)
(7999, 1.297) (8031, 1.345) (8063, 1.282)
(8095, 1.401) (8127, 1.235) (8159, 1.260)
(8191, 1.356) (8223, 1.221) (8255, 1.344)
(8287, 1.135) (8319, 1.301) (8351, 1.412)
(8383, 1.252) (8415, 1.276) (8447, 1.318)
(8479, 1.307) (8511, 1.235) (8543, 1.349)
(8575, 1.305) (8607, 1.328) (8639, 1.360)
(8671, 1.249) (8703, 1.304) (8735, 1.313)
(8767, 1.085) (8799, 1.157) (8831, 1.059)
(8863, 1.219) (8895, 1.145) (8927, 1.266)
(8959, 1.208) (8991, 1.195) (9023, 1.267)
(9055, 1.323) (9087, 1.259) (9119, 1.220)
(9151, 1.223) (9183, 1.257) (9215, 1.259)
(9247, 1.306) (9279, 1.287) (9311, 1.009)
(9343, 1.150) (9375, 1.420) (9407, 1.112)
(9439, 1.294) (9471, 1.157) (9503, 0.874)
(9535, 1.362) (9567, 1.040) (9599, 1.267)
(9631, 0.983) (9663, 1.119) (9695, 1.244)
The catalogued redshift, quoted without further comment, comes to 0.149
